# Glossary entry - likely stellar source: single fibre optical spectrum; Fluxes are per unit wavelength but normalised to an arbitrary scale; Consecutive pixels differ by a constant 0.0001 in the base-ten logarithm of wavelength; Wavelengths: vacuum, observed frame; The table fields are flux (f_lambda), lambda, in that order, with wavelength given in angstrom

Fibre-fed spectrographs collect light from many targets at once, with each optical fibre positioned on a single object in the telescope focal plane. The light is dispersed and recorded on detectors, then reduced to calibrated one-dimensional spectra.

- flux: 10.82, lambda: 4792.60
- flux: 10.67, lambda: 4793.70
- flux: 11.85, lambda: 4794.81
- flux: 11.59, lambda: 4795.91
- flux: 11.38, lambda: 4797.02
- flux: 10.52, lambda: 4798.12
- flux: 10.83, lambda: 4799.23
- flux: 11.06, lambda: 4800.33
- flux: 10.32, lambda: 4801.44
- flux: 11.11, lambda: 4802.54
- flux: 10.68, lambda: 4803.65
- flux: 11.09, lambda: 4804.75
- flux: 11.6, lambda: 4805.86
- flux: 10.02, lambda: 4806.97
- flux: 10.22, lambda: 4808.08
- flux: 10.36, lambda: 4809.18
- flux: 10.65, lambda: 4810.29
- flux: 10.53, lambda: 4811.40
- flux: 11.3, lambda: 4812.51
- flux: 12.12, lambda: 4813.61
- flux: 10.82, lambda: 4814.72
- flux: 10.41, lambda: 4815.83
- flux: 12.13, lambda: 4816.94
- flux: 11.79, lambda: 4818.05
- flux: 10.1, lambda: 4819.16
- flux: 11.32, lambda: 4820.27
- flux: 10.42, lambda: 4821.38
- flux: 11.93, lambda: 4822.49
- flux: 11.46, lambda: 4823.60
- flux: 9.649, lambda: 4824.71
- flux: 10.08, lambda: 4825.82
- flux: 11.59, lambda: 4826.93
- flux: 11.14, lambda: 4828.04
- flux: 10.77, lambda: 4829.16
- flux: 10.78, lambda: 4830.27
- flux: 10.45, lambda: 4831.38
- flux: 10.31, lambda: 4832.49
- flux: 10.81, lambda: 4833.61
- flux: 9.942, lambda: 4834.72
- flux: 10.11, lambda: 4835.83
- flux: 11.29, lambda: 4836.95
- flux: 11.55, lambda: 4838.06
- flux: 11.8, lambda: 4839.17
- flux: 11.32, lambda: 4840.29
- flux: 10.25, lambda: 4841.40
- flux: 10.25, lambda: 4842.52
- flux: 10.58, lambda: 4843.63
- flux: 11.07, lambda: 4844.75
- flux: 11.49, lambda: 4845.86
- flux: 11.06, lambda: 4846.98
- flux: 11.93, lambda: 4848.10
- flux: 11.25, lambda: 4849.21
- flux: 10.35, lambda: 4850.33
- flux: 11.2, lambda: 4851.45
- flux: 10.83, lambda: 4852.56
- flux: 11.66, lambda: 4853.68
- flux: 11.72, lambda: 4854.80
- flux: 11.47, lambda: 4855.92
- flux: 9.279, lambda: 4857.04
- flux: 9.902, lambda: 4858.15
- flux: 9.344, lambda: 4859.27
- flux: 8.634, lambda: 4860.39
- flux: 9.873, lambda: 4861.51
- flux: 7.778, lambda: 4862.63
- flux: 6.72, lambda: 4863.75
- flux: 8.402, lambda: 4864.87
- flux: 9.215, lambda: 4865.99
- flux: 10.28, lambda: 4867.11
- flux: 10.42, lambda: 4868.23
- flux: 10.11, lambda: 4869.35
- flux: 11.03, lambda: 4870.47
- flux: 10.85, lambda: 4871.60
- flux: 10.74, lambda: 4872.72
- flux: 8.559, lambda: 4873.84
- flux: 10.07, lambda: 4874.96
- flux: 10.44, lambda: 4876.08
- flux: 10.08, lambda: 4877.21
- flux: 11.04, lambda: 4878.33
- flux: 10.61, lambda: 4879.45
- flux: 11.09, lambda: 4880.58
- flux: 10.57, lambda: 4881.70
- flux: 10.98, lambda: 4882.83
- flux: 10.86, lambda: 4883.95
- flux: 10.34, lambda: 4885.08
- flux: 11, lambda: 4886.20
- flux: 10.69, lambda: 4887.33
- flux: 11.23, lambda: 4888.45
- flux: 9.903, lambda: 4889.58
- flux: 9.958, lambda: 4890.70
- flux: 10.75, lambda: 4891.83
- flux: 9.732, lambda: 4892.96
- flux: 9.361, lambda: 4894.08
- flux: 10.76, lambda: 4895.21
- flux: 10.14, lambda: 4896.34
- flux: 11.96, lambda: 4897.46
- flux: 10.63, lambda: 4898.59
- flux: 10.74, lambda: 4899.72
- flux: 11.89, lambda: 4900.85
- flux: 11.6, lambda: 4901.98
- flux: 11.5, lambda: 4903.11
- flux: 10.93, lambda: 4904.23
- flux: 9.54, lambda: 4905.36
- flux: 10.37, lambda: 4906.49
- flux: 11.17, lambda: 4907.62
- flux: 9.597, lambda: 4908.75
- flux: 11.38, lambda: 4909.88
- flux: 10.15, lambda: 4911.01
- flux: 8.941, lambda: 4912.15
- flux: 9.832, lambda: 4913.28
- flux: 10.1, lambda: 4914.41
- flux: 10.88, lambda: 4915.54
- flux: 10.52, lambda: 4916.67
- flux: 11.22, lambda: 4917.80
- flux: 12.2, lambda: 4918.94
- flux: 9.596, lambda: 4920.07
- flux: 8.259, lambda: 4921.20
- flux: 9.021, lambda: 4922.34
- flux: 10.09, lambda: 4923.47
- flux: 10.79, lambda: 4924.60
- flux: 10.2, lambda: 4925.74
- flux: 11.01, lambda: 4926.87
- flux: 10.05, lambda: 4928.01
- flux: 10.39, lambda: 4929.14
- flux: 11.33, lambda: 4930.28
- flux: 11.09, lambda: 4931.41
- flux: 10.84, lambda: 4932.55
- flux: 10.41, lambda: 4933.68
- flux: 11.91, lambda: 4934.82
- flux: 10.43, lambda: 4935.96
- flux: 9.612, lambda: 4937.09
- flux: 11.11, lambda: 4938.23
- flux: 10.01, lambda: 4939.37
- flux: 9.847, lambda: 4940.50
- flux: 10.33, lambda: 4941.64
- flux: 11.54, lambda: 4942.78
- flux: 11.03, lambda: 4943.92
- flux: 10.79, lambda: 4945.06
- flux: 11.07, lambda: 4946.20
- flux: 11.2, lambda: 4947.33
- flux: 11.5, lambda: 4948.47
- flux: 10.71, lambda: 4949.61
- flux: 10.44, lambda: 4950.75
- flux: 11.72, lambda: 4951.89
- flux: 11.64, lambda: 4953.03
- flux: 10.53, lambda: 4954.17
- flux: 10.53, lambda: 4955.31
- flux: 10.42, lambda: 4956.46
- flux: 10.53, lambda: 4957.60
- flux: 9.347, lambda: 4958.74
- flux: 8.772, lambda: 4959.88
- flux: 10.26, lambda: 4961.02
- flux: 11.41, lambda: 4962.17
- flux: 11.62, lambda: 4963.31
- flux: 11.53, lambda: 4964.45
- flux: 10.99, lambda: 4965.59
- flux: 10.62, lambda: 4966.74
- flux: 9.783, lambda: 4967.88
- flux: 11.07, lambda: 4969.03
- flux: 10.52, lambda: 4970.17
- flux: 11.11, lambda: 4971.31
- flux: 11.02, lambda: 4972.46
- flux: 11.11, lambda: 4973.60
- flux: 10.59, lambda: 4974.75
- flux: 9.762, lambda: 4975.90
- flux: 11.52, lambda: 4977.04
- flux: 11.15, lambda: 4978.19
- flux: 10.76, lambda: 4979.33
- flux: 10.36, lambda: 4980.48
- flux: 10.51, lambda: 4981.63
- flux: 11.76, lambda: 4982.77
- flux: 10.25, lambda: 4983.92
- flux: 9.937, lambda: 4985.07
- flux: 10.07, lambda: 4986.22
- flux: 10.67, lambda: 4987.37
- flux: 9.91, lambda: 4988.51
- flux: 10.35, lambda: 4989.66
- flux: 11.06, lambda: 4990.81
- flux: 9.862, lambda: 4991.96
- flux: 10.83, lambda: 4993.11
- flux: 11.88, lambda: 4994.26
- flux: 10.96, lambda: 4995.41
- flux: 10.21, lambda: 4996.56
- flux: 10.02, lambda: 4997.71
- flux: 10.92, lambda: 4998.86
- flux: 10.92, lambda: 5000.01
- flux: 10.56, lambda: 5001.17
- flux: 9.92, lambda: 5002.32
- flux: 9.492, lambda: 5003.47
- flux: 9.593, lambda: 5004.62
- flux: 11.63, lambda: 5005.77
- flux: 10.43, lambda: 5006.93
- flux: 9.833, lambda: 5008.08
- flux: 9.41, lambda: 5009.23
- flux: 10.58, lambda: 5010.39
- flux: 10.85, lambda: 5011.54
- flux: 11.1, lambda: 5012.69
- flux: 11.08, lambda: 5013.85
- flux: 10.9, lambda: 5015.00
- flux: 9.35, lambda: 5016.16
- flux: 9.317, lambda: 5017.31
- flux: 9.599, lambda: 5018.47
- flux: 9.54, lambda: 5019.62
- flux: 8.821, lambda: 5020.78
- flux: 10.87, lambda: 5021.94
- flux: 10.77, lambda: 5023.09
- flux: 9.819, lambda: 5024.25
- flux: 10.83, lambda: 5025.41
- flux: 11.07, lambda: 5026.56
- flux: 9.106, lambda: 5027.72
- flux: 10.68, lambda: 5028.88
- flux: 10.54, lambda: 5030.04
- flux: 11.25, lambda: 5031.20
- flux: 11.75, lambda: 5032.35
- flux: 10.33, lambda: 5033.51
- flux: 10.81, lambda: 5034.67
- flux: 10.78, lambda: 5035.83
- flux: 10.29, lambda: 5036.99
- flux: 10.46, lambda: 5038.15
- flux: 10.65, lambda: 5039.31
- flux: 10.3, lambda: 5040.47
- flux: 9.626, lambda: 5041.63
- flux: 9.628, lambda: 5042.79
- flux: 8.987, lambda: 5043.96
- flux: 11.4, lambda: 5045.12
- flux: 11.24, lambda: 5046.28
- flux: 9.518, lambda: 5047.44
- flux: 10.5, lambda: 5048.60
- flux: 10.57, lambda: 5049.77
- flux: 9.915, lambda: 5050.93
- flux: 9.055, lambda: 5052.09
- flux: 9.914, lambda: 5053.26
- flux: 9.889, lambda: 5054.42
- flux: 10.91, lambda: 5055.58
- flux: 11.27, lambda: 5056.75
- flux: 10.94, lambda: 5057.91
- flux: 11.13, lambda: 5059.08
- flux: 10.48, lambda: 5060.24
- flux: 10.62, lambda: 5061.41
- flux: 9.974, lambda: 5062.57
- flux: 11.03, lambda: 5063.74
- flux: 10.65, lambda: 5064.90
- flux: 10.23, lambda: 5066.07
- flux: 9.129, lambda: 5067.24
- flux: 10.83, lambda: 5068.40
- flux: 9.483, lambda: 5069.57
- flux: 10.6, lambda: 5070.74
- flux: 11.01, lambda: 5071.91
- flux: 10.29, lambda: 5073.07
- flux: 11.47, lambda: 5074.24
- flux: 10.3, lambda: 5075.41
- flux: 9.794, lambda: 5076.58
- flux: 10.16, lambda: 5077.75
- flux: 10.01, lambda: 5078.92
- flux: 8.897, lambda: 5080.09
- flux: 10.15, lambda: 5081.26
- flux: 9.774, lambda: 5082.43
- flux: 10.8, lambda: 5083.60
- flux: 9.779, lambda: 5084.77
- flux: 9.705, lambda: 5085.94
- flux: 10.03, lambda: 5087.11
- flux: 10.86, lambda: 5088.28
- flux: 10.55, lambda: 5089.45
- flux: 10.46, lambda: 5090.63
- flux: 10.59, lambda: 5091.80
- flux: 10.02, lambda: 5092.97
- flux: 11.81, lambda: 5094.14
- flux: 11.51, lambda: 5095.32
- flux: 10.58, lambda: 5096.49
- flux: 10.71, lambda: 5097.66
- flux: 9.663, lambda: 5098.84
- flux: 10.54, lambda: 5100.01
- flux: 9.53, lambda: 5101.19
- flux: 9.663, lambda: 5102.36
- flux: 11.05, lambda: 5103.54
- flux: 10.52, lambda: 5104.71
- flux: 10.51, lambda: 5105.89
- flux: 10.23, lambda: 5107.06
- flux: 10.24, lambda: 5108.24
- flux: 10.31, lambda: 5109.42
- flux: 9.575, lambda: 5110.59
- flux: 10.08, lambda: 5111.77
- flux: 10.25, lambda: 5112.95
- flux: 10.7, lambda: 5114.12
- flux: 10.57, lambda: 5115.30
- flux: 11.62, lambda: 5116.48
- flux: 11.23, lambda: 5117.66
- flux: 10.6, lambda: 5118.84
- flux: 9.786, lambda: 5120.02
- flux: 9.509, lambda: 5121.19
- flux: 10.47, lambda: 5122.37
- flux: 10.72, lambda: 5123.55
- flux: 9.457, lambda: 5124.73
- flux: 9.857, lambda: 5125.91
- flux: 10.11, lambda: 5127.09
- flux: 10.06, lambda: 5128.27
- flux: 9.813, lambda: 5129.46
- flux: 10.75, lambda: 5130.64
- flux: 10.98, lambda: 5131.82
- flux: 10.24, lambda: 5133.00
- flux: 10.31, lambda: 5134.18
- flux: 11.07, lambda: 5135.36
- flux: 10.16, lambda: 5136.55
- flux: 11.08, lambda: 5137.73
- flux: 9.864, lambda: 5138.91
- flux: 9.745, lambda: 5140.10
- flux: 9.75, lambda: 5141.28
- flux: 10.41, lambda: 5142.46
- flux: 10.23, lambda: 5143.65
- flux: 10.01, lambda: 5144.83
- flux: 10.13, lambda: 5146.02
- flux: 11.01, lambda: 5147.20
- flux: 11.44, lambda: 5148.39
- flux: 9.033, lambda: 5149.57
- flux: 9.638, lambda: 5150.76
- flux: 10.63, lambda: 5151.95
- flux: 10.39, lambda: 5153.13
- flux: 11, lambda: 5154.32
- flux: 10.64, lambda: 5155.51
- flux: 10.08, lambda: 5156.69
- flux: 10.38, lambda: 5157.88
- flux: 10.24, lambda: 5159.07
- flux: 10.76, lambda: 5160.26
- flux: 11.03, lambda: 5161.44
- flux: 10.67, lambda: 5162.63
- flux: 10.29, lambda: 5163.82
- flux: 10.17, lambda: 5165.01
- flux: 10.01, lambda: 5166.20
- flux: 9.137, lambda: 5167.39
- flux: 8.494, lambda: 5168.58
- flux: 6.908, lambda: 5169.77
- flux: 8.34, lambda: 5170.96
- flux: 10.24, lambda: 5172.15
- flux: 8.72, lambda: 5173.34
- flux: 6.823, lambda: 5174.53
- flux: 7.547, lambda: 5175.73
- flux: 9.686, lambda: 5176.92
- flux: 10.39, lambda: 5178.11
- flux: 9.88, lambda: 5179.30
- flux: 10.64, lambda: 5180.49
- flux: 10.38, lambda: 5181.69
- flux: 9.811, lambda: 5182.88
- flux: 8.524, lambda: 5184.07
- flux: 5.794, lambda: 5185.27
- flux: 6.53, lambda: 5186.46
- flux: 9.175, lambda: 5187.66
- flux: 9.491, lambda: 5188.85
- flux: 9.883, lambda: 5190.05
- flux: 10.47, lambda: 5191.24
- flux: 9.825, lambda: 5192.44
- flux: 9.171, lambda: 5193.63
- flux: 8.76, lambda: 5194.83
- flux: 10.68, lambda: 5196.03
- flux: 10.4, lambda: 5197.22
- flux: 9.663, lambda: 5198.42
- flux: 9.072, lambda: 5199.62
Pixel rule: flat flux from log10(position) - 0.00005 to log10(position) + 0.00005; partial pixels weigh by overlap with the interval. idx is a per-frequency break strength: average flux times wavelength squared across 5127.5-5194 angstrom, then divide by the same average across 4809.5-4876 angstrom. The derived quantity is 1.05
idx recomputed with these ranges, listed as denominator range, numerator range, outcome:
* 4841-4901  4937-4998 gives 1.07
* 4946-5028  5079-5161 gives 1.03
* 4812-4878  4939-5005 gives 1.06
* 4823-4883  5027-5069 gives 1.08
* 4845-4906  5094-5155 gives 1.10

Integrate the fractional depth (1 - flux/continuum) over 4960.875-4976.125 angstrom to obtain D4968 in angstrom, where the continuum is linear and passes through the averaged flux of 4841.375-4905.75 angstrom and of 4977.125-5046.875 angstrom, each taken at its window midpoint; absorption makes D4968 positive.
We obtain -0.62 angstrom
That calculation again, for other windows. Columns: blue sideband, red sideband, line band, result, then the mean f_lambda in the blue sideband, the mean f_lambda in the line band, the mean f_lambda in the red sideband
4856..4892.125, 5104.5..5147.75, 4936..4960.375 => -1.2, 10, 10.6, 10.3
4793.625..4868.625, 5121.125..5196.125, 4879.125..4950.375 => -1.1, 10.7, 10.6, 9.8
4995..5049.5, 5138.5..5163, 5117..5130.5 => 0.2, 10.3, 10.2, 10.3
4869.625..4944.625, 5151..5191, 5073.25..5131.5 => -3.4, 10.5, 10.3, 9.48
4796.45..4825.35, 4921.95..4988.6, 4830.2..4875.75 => 2.1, 10.9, 10.4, 10.7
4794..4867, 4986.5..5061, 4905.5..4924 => 0.6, 10.7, 10.2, 10.4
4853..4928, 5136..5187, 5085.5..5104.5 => -1.2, 10.3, 10.5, 9.69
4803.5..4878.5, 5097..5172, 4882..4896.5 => 0.1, 10.6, 10.4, 10.2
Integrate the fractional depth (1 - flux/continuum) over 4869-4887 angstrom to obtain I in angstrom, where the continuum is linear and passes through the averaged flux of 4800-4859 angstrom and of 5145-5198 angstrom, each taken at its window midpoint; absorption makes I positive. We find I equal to 0.3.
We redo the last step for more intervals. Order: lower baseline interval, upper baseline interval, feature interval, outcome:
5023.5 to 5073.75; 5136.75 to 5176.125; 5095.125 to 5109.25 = -0.32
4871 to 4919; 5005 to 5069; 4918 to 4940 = 0.13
